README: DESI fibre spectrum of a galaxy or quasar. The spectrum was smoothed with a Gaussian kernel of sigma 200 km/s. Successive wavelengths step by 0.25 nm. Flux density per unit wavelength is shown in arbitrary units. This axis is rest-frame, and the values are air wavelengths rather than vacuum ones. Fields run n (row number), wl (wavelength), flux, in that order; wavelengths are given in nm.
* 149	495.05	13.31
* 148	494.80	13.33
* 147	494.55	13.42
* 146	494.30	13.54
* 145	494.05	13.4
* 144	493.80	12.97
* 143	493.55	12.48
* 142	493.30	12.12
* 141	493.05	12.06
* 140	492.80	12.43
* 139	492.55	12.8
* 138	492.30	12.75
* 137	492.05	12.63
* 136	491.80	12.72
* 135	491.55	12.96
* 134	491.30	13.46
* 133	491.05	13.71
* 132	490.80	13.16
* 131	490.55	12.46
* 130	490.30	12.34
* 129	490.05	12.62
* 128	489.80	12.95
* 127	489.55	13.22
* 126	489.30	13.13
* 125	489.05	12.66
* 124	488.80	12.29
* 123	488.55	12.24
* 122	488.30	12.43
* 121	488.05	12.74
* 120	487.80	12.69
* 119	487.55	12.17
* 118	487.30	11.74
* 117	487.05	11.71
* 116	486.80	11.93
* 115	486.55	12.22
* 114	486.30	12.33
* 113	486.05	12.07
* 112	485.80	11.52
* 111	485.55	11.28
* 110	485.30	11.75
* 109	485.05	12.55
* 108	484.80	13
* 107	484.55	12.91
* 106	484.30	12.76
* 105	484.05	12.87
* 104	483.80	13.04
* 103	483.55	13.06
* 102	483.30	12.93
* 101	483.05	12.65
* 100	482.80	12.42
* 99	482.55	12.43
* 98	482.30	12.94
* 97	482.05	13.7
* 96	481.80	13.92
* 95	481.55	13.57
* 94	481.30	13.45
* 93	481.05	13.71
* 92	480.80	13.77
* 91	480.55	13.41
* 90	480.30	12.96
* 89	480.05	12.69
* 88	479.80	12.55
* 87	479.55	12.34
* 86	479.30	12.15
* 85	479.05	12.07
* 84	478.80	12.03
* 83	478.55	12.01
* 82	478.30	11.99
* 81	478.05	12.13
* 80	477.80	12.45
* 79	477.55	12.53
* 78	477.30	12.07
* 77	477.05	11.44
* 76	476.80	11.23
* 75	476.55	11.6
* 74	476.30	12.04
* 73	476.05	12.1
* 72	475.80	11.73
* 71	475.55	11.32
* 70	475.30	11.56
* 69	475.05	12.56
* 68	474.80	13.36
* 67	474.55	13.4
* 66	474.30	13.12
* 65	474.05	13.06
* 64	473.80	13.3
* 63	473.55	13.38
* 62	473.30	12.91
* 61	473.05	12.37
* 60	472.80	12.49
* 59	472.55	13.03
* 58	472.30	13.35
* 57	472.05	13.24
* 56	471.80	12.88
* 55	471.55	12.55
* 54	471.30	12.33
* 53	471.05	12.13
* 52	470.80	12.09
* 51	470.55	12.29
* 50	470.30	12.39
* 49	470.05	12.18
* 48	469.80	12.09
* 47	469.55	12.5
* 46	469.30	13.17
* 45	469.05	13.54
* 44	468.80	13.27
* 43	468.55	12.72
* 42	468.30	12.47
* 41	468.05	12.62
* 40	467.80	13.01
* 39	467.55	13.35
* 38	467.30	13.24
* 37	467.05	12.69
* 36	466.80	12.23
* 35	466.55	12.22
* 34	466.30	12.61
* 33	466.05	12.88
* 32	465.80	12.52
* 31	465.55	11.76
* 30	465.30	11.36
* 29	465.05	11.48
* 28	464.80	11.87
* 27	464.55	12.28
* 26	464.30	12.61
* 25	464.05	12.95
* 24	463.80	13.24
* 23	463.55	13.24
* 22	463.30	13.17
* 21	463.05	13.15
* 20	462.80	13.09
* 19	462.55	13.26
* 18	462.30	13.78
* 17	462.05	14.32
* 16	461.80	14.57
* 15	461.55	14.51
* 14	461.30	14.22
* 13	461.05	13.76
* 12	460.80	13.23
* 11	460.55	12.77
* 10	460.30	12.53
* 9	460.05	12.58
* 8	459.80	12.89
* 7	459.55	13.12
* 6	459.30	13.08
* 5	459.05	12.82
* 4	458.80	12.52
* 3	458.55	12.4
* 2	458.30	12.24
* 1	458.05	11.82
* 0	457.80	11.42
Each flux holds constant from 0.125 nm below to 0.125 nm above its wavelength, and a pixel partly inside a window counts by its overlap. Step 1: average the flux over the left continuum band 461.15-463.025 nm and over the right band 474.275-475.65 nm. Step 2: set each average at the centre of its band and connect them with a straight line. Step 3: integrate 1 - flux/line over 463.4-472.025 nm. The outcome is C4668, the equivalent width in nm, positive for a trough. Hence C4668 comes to 0.48 nm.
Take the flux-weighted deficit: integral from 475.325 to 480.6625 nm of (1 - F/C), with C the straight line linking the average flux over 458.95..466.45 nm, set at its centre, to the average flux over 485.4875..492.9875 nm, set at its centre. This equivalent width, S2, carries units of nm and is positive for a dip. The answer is 0.25 nm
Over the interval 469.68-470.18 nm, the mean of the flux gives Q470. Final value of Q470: 12.1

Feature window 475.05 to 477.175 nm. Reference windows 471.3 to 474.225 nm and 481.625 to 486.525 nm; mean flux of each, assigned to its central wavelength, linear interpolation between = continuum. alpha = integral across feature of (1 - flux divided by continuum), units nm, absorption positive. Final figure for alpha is 0.19 nm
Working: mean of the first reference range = 12.9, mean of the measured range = 11.7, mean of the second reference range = 12.6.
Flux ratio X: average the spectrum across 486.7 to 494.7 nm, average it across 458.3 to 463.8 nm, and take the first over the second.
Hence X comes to 1.0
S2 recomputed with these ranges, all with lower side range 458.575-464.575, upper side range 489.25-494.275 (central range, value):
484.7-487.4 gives 0.19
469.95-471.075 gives 0.08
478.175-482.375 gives 0.03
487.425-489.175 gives 0.06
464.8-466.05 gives 0.12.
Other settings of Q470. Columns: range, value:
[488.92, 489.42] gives 12.9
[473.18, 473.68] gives 13.1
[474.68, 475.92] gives 12.1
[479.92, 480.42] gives 12.8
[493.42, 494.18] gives 12.9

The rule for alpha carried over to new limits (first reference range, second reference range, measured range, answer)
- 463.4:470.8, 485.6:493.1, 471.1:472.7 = -0.04 nm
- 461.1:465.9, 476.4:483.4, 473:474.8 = -0.05 nm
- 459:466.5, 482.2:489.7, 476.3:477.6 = 0.09 nm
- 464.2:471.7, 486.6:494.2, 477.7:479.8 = 0.06 nm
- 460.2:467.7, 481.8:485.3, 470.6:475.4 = 0.05 nm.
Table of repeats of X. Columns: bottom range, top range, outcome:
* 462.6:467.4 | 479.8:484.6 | 1.04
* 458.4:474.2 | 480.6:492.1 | 0.99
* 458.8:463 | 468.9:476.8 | 0.94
